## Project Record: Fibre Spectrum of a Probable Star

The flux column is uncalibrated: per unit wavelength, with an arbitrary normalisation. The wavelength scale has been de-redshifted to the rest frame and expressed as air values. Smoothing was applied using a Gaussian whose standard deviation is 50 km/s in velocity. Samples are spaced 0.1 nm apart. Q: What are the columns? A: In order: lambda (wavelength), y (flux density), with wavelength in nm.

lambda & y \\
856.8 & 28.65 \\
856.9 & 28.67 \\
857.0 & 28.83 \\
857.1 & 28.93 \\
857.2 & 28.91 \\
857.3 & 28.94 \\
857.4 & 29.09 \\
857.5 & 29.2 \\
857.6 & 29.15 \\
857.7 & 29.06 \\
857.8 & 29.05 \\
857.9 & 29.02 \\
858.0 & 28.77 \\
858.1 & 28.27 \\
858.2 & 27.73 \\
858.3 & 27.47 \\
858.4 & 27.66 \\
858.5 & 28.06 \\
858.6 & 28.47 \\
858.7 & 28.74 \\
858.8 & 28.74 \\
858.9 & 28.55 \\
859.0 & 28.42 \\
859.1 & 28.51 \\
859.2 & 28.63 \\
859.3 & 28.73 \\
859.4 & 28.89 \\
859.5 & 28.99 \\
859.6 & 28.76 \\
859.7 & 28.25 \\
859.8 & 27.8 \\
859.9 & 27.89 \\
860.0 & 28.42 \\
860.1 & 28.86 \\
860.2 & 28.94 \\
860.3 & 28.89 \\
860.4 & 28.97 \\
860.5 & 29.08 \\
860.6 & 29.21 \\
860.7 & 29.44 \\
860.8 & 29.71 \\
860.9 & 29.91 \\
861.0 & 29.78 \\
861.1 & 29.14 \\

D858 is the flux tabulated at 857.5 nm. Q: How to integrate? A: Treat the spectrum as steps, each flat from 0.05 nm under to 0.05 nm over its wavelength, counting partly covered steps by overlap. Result 29.2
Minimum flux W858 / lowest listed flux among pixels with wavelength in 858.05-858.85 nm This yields 27.47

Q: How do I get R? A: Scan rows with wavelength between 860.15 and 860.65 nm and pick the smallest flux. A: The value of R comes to 28.89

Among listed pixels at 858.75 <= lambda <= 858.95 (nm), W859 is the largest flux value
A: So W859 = 28.74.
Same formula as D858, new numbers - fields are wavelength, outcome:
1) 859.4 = 28.89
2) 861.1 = 29.14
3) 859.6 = 28.76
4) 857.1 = 28.93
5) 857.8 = 29.05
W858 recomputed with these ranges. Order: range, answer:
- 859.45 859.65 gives 28.76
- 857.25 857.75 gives 28.94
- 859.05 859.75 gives 28.25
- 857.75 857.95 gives 29.02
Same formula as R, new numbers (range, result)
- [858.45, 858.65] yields 28.06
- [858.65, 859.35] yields 28.42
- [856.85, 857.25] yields 28.67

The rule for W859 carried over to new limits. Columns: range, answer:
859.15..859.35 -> 28.73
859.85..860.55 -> 29.08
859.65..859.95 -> 28.25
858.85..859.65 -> 28.99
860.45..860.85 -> 29.71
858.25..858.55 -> 28.06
